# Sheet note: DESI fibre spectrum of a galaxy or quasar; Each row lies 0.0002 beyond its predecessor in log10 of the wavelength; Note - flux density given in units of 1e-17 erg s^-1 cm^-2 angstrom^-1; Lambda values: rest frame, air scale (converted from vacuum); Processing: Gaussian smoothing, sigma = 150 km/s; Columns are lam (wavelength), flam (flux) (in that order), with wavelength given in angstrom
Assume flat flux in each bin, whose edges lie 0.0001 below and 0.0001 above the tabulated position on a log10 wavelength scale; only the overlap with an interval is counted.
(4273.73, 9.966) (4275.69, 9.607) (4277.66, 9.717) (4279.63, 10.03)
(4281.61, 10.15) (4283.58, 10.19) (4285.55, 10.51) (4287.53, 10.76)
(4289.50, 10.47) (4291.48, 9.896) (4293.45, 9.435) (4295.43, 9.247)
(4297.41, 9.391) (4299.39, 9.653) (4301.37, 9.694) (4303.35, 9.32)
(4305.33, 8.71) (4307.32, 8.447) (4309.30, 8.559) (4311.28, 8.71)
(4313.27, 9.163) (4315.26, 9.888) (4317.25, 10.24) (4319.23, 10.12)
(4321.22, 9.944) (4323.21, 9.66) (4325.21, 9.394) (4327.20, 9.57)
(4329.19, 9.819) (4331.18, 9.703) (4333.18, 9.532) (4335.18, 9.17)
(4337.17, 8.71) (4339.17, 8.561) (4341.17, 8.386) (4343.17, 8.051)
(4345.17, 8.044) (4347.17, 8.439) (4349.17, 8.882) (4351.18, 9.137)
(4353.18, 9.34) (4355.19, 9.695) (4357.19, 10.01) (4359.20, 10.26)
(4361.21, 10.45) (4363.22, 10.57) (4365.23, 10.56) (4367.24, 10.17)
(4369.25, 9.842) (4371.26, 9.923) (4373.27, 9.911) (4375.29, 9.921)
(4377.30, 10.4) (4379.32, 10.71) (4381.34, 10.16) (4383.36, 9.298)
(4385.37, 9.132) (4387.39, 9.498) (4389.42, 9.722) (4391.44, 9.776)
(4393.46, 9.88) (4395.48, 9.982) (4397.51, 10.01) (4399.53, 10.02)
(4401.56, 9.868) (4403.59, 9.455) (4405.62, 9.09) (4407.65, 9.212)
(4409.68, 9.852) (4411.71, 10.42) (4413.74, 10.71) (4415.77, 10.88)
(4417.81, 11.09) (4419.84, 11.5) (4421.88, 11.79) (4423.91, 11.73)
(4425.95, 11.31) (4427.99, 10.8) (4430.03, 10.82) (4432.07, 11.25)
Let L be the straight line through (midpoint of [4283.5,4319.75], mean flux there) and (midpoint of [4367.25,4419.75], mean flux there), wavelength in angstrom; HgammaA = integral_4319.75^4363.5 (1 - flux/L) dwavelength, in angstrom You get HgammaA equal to 1.9 angstrom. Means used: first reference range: 9.58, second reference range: 9.98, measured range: 9.32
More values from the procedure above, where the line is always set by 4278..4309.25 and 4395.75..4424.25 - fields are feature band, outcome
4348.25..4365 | 0.4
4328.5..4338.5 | 0.6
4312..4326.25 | 0.1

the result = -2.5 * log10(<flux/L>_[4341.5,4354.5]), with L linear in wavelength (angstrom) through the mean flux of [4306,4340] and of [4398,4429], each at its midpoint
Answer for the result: 0.12 mag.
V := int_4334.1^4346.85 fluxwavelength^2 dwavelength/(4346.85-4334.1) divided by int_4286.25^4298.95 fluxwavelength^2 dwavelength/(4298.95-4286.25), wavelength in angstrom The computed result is 0.88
